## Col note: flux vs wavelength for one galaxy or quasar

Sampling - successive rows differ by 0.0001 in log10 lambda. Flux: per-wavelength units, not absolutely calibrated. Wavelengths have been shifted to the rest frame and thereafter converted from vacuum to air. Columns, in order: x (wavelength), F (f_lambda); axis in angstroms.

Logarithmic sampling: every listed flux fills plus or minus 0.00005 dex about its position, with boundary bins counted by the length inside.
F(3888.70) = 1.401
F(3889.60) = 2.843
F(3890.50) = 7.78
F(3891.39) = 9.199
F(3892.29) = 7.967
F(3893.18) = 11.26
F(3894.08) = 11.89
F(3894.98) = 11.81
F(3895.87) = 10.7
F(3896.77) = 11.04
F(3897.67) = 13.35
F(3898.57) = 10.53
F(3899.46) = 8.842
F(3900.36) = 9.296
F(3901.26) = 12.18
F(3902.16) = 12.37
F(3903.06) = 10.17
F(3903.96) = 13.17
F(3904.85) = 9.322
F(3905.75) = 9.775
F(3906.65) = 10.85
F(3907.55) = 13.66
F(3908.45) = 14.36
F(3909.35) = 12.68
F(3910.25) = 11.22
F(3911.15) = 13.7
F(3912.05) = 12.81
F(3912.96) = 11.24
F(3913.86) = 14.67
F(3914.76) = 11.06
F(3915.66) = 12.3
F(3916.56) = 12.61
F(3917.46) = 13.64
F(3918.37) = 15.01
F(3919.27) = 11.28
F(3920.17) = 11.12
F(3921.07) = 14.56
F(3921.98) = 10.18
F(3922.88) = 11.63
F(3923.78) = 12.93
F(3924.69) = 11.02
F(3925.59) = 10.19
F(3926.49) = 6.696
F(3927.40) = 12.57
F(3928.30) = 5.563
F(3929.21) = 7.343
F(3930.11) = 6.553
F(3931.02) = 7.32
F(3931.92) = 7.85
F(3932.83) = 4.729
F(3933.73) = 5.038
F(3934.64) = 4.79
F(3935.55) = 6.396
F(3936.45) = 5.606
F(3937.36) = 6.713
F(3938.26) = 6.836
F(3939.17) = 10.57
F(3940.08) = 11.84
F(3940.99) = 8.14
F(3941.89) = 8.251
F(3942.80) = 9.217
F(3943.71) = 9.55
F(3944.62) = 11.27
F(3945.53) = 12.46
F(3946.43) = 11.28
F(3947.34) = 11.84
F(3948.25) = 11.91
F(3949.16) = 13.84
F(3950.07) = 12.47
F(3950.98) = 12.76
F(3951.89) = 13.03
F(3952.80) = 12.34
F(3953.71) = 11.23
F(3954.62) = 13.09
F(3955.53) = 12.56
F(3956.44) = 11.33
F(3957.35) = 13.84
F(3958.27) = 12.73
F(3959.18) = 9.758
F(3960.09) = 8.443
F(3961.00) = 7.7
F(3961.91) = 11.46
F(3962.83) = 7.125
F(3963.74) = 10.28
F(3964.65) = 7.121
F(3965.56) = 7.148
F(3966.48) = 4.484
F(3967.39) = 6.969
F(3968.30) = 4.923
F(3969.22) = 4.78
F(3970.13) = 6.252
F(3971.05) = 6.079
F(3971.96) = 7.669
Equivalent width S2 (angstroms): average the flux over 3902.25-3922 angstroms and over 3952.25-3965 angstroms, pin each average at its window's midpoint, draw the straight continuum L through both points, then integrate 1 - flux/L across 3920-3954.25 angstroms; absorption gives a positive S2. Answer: 5.2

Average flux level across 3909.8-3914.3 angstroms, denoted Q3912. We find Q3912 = 12.7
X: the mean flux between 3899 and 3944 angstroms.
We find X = 10.2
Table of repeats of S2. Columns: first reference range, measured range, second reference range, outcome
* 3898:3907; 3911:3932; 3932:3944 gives -4.55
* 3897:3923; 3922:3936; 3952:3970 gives 3.73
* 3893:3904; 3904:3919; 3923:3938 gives -4.21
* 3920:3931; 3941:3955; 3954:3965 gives -1.66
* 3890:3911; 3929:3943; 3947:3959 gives 5.51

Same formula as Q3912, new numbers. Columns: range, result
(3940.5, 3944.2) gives 8.84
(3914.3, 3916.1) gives 11.7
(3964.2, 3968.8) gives 6.11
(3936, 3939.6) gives 7.42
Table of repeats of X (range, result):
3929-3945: 7.66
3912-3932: 10.9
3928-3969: 9.23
